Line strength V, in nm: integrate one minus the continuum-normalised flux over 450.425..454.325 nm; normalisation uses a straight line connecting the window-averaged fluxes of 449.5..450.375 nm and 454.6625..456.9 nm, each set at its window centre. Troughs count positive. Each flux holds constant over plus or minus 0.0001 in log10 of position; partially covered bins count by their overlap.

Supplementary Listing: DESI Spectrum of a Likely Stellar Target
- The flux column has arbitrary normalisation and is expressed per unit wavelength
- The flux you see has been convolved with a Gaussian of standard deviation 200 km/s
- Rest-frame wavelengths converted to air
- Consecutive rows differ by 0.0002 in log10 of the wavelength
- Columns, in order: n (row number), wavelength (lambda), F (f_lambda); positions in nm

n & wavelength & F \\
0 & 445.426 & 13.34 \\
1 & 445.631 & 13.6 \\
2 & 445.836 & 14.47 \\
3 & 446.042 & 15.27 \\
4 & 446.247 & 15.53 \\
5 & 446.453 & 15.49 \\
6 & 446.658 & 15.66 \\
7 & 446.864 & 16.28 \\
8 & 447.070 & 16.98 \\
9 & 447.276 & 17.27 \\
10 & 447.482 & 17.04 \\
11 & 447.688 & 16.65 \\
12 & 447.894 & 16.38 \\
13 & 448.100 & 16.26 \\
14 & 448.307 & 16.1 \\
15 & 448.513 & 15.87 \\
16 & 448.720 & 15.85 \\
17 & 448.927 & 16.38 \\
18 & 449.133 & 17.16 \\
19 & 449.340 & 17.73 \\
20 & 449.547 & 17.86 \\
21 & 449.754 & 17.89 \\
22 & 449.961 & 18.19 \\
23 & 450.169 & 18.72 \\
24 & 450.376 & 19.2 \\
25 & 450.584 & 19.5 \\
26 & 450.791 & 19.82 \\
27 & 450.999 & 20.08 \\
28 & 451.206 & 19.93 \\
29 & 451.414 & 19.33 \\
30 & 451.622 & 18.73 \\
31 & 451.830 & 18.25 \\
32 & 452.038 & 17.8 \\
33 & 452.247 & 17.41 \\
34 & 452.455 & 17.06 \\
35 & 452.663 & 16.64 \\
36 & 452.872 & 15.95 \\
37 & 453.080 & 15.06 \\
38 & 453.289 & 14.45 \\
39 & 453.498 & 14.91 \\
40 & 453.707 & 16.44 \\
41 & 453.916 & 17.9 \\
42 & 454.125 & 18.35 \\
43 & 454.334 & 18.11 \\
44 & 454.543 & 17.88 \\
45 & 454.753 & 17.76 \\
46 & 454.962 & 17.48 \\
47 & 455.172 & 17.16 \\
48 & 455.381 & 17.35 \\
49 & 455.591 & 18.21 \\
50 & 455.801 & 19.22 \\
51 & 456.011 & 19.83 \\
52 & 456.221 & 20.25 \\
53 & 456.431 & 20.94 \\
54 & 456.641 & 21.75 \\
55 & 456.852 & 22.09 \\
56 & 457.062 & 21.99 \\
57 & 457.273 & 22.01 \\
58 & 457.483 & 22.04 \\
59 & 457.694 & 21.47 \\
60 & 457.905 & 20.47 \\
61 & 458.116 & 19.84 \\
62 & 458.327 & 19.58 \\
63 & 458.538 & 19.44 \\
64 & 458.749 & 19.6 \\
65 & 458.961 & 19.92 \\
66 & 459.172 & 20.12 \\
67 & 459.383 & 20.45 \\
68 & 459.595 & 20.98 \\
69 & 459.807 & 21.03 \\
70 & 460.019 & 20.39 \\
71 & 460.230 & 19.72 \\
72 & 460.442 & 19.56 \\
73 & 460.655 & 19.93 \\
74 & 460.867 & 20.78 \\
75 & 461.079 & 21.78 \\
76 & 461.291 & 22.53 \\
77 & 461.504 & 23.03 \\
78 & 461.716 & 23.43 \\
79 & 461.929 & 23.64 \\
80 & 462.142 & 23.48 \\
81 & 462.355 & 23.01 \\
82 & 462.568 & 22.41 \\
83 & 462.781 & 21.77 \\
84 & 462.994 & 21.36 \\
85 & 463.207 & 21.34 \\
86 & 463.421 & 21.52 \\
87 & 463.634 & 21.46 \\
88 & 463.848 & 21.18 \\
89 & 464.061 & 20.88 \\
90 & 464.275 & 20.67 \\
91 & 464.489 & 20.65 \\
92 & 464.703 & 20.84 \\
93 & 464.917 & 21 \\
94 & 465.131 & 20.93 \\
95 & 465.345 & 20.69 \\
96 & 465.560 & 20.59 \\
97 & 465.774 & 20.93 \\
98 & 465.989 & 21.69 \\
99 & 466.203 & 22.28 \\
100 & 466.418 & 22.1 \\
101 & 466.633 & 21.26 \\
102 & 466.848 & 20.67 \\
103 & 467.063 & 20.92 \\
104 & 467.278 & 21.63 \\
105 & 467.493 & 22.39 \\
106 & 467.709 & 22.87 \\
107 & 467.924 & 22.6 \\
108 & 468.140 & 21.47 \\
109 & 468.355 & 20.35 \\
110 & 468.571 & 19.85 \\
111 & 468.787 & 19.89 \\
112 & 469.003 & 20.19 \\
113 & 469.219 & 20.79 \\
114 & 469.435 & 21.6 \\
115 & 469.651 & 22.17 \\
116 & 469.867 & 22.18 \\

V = 0.208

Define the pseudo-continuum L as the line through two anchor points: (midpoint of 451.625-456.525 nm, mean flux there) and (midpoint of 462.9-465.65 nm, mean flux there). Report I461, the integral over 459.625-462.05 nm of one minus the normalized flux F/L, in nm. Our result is -0.19 nm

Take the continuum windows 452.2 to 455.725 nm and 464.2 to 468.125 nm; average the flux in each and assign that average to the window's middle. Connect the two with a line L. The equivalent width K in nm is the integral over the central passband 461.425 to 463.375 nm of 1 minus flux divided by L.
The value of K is -0.249 nm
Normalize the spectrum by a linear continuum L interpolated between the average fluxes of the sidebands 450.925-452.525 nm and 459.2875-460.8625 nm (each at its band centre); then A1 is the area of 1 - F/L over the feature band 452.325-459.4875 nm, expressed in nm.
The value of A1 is 0.22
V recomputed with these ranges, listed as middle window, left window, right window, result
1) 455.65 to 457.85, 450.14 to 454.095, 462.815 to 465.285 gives -0.24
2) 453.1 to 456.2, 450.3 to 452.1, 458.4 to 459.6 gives 0.33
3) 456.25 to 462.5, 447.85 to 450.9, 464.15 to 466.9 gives -0.46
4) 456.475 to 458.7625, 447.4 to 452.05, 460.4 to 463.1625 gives -0.04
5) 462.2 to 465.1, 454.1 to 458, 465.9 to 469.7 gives -0.09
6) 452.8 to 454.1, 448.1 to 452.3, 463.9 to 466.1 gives 0.19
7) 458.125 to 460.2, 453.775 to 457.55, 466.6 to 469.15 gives -0.02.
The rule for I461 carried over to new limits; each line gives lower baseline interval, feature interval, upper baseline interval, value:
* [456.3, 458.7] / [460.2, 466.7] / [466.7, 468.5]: -0.05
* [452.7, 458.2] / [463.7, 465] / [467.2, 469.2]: -0.03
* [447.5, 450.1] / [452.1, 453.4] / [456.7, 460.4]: 0.16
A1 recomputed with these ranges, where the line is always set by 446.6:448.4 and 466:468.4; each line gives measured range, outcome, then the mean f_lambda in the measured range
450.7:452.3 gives -0.13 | 19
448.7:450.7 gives -0.10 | 17.9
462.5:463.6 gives -0.05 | 21.6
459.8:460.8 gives -0.01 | 20.1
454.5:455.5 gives 0.05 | 17.5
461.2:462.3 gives -0.16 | 23.2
